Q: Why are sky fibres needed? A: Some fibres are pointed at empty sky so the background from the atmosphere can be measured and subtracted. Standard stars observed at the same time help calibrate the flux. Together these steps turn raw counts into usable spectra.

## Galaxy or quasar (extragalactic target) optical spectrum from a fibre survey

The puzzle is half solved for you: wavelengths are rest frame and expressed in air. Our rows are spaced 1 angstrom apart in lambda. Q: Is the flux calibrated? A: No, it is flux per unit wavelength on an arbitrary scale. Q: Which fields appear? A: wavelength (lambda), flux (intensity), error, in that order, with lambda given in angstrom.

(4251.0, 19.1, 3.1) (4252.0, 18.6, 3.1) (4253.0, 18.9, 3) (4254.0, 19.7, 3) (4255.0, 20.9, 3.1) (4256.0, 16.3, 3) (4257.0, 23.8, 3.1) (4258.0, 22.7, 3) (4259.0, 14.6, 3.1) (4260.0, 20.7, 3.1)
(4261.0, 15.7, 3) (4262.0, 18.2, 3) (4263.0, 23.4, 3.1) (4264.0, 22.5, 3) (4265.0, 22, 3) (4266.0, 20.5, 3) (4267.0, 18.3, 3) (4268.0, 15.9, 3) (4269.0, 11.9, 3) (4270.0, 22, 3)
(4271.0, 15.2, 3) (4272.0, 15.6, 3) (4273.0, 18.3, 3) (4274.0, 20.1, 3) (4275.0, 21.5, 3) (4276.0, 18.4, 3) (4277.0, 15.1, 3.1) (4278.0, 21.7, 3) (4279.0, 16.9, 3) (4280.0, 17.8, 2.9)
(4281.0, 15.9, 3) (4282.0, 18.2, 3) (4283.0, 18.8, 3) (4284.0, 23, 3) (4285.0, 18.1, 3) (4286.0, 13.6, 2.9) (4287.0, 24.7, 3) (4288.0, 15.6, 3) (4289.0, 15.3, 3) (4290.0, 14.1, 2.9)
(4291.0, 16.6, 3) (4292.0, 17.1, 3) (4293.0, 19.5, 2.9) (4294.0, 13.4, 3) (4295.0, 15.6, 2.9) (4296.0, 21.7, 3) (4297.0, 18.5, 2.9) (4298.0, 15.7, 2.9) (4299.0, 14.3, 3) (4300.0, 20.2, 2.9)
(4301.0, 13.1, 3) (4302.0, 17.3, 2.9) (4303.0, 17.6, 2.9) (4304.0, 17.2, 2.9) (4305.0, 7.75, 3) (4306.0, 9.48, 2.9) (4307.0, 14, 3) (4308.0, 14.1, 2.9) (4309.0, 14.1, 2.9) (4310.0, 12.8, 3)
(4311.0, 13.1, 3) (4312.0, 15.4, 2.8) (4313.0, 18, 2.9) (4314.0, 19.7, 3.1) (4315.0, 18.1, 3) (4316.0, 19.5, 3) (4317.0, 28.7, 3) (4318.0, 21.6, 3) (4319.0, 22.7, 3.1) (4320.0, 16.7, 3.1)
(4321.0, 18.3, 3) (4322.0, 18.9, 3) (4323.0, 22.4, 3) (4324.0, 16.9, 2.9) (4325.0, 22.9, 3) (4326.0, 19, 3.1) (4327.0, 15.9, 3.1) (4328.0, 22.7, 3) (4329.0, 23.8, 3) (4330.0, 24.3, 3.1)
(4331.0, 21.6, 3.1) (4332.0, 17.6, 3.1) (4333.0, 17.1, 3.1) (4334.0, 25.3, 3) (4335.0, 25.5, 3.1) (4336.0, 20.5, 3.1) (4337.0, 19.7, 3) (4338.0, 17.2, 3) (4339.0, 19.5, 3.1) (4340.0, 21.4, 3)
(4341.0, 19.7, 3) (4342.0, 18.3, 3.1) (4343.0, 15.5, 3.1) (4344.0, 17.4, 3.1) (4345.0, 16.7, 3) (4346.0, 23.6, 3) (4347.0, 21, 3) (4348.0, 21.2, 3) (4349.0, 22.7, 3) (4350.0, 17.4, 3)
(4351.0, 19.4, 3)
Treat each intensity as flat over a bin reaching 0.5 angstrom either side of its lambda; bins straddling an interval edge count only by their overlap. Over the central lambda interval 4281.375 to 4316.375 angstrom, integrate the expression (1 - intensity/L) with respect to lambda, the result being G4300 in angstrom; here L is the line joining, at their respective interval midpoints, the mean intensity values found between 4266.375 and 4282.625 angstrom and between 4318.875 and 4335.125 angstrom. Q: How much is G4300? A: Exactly 4.7 angstrom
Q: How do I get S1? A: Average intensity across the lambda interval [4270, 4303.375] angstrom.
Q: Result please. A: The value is 17.6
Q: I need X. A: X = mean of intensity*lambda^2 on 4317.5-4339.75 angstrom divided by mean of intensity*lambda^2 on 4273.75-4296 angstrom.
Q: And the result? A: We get 1.2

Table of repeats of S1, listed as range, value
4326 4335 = 21.2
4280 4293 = 17.7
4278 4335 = 18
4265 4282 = 18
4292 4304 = 17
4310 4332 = 19.8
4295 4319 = 16.7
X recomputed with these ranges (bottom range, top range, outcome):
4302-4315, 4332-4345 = 1.35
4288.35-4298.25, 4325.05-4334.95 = 1.28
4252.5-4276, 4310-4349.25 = 1.08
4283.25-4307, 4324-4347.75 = 1.25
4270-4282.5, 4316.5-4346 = 1.15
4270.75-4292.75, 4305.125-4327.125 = 1.01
